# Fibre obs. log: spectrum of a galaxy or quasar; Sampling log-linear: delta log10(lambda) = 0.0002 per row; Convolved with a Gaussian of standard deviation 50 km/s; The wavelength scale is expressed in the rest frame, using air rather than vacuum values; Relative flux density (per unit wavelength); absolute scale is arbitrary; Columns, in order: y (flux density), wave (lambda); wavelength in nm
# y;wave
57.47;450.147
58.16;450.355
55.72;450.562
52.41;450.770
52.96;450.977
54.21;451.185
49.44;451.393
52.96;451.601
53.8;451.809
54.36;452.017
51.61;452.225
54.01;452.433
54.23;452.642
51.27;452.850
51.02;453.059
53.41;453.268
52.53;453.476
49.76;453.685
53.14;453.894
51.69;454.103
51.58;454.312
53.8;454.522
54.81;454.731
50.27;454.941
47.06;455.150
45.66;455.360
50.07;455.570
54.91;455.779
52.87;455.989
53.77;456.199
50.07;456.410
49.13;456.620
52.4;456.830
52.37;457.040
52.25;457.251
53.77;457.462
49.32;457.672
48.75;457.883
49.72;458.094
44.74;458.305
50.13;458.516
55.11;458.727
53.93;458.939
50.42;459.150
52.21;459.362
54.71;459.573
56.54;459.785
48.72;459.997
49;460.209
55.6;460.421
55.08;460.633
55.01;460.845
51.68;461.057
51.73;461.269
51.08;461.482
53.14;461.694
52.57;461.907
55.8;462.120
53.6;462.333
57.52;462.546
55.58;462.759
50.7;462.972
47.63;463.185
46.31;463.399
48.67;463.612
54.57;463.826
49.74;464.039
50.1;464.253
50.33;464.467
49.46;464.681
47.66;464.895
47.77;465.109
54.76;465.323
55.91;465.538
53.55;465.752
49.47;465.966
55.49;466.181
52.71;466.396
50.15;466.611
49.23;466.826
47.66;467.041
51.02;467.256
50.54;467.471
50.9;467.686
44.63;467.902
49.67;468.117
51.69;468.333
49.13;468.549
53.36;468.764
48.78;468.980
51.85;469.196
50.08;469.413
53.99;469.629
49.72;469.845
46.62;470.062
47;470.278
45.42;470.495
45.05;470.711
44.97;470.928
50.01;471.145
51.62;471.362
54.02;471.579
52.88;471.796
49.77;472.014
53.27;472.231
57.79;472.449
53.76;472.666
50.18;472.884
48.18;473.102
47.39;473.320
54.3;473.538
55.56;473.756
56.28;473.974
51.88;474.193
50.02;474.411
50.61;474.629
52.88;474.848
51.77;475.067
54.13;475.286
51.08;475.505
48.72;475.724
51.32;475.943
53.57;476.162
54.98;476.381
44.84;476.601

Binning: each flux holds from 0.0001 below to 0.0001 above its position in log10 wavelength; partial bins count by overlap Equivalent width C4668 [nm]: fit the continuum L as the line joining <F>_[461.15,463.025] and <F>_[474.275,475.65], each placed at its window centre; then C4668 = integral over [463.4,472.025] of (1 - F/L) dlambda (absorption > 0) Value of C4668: 0.42 nm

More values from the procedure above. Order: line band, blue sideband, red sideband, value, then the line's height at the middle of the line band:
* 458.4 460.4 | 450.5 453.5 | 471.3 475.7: 0.01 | 52.7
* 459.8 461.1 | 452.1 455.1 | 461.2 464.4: -0.02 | 52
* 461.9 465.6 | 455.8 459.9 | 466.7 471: -0.09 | 50.3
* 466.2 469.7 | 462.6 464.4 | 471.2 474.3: 0.08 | 51.6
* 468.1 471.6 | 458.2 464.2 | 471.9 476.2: 0.18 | 52.1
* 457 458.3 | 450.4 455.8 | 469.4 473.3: 0.03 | 51.7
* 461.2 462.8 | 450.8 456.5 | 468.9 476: -0.07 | 51.6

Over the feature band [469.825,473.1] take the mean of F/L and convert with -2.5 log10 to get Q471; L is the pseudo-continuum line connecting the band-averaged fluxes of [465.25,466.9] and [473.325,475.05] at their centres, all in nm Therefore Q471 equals 0.054 mag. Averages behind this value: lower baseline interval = 52.7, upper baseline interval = 52.7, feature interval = 50.1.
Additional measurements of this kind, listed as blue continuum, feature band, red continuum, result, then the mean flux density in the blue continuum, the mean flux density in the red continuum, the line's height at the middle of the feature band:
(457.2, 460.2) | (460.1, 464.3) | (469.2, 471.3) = -0.04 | 51.4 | 48.4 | 50.4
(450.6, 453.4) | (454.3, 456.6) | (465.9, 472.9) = 0.02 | 52.8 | 50.4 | 52.3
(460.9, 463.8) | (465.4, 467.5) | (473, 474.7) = 0.01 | 52.1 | 51.8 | 52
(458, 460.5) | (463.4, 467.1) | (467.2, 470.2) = -0.01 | 51.7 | 50.1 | 50.7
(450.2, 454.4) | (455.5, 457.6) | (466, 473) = 0.00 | 53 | 50.4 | 52.3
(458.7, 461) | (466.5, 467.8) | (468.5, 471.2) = 0.00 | 53.2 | 48.9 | 50.1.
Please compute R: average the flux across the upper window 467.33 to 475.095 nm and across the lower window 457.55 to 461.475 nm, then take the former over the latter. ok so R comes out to 0.98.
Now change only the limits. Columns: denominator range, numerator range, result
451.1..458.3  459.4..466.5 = 1.01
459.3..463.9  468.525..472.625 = 0.96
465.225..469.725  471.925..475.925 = 1.02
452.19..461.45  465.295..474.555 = 0.98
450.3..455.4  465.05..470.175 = 0.97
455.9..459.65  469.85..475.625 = 0.99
